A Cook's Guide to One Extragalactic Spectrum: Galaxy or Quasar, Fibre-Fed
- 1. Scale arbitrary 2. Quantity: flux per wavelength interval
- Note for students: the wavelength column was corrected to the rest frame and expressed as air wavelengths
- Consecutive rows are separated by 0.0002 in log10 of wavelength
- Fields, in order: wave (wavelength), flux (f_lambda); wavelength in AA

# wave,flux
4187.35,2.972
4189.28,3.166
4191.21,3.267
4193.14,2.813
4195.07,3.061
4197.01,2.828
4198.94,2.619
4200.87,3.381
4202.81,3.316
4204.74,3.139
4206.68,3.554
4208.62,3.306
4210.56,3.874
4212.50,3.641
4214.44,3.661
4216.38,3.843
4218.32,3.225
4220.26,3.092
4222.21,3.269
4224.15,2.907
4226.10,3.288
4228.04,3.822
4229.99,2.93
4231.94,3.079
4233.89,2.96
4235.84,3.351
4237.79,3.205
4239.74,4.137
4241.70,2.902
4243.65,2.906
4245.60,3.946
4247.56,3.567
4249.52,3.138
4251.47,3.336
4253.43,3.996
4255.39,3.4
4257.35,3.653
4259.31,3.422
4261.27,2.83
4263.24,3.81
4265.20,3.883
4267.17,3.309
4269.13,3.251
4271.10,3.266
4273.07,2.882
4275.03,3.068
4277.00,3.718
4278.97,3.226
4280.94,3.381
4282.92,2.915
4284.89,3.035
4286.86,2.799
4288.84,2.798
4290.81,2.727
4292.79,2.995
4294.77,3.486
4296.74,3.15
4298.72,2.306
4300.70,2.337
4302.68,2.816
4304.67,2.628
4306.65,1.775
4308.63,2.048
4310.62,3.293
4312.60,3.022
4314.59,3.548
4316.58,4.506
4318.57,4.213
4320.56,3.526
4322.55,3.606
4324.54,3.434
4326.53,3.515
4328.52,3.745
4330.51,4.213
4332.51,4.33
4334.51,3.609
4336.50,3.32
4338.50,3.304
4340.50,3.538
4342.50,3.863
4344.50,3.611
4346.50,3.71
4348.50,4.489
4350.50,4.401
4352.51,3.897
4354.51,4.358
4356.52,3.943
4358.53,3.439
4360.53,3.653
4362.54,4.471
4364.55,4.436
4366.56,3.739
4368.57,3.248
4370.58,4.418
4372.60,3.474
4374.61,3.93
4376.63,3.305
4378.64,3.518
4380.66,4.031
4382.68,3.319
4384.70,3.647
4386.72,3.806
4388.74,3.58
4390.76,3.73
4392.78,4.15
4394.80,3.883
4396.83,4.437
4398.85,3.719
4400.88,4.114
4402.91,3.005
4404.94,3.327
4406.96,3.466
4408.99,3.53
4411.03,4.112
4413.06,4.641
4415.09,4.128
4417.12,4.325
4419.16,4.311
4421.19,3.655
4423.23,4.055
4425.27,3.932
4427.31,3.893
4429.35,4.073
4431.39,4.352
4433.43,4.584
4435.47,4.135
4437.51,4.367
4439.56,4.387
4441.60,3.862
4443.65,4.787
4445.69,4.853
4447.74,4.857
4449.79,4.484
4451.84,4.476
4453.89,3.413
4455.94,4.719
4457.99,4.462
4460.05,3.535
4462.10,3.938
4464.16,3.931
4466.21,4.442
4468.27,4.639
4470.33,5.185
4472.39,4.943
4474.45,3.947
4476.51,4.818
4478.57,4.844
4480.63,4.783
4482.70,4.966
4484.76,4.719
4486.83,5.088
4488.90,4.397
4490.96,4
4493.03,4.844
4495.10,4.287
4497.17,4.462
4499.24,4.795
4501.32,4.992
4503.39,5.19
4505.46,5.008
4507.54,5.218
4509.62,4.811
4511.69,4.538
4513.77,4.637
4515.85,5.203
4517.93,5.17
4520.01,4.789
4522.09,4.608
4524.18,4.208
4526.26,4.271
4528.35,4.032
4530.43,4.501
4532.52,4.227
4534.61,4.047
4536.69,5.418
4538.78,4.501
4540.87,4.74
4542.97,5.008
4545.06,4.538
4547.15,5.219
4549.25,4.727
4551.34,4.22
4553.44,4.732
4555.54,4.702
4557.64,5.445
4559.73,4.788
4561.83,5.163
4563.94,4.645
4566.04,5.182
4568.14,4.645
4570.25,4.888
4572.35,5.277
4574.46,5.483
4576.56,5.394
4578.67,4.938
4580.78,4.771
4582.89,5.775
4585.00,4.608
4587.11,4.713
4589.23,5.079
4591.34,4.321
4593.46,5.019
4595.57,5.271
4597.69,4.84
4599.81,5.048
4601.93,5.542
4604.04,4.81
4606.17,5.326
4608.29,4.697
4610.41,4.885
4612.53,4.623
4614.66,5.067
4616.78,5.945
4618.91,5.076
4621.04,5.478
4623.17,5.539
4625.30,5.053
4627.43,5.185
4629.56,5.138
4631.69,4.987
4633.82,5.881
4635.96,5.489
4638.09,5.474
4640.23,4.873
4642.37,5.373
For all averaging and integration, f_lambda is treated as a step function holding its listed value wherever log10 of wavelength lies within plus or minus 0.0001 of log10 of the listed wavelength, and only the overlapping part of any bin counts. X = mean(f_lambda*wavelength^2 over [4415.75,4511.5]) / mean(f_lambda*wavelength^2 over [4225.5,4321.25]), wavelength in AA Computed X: 1.5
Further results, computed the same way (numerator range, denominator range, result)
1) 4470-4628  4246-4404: 1.53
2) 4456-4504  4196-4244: 1.56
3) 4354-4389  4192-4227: 1.25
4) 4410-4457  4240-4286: 1.38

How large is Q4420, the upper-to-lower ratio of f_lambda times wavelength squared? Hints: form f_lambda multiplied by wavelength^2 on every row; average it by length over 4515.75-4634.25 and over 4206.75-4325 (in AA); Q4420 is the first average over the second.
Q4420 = 1.74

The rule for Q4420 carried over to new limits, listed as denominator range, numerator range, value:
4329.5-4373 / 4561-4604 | 1.43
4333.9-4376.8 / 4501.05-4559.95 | 1.34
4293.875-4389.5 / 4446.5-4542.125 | 1.37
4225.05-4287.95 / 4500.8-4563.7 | 1.62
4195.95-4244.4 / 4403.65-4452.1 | 1.40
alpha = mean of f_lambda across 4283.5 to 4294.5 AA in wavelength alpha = 2.91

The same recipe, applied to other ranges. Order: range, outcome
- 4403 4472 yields 4.2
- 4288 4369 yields 3.49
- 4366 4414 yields 3.75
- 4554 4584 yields 5.07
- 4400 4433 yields 3.94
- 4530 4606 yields 4.9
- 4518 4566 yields 4.68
